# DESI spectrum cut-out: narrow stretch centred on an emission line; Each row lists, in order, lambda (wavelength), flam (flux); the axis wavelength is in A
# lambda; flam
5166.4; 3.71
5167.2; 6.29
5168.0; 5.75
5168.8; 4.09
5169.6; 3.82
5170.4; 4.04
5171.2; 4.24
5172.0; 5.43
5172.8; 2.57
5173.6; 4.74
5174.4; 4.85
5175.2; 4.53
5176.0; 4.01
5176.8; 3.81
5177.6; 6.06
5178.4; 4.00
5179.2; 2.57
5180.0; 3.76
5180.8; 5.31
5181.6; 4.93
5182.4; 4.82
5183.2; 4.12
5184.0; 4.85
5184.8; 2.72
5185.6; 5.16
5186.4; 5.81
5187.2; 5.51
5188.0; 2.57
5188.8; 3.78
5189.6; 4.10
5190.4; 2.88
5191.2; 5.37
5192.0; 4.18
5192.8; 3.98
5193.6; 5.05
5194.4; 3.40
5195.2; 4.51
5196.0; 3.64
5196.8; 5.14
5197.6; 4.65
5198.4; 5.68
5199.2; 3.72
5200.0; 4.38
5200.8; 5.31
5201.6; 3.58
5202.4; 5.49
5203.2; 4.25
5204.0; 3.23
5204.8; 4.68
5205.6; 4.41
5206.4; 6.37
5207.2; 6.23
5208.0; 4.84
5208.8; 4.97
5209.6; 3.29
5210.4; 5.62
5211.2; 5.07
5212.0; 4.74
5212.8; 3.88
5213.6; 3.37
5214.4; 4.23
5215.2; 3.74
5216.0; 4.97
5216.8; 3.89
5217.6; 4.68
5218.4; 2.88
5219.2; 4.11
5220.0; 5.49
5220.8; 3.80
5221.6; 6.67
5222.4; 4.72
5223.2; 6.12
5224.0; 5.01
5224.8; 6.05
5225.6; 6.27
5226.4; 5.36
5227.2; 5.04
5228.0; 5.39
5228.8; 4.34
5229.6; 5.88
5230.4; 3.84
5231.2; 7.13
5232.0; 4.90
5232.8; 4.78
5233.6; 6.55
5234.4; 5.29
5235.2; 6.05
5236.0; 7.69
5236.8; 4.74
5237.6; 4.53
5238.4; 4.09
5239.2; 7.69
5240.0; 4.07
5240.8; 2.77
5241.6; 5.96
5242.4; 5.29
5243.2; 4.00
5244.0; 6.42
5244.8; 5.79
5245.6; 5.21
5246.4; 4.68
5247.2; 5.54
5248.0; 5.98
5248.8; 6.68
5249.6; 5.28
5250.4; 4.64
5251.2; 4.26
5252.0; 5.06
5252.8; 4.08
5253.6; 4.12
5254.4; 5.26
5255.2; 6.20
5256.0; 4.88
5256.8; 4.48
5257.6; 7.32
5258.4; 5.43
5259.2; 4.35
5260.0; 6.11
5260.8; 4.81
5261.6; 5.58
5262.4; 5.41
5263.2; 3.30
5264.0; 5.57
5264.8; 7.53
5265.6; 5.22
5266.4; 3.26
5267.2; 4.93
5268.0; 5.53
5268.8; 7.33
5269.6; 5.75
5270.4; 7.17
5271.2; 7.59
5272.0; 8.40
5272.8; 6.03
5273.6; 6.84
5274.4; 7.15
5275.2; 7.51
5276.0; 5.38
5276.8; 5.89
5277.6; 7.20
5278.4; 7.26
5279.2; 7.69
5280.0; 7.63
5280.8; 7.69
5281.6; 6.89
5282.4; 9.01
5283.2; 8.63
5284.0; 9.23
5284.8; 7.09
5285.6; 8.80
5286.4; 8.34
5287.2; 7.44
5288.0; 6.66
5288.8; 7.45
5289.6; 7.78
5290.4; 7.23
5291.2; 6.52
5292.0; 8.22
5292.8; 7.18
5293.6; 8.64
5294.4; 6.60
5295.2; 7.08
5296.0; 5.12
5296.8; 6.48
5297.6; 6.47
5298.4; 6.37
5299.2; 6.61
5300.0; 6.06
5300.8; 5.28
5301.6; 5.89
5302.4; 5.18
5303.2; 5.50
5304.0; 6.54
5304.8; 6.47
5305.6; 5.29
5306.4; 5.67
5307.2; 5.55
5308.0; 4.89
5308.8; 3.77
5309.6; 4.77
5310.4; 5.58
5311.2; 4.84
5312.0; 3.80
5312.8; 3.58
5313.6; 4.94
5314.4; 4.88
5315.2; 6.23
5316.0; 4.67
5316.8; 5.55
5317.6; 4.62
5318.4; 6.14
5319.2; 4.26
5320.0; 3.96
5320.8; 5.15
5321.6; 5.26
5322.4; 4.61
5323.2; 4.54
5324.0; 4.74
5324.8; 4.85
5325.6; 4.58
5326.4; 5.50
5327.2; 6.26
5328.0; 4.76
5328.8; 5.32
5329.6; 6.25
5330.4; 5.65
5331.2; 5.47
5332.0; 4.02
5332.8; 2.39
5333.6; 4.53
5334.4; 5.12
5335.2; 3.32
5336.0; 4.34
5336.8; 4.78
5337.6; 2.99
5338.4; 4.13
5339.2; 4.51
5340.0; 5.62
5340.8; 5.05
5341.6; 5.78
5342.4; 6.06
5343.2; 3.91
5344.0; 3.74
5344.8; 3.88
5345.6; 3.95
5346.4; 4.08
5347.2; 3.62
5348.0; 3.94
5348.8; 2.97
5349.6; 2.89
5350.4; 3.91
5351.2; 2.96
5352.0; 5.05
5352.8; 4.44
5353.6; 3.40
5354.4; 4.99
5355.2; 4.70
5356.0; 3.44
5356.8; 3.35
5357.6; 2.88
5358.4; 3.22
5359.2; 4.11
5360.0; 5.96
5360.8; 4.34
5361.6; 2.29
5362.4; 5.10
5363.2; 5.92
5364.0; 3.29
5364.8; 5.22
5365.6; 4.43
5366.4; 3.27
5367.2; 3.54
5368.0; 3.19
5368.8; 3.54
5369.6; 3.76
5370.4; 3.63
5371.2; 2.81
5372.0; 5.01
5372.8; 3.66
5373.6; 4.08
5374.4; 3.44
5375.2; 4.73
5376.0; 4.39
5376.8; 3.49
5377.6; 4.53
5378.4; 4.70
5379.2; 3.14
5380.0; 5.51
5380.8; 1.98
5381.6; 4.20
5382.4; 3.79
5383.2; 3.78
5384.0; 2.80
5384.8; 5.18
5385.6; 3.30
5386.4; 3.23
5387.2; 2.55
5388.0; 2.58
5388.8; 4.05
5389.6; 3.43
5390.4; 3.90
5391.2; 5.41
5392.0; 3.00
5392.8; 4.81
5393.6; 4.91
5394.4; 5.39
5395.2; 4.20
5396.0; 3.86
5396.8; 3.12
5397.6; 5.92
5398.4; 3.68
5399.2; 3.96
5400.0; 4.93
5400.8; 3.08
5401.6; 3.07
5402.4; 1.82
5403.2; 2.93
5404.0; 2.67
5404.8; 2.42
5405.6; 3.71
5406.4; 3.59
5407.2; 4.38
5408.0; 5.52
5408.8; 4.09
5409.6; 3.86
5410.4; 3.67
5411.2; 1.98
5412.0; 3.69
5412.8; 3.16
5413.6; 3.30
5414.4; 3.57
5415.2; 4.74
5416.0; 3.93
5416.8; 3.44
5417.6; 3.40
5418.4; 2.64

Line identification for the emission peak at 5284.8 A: C III]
